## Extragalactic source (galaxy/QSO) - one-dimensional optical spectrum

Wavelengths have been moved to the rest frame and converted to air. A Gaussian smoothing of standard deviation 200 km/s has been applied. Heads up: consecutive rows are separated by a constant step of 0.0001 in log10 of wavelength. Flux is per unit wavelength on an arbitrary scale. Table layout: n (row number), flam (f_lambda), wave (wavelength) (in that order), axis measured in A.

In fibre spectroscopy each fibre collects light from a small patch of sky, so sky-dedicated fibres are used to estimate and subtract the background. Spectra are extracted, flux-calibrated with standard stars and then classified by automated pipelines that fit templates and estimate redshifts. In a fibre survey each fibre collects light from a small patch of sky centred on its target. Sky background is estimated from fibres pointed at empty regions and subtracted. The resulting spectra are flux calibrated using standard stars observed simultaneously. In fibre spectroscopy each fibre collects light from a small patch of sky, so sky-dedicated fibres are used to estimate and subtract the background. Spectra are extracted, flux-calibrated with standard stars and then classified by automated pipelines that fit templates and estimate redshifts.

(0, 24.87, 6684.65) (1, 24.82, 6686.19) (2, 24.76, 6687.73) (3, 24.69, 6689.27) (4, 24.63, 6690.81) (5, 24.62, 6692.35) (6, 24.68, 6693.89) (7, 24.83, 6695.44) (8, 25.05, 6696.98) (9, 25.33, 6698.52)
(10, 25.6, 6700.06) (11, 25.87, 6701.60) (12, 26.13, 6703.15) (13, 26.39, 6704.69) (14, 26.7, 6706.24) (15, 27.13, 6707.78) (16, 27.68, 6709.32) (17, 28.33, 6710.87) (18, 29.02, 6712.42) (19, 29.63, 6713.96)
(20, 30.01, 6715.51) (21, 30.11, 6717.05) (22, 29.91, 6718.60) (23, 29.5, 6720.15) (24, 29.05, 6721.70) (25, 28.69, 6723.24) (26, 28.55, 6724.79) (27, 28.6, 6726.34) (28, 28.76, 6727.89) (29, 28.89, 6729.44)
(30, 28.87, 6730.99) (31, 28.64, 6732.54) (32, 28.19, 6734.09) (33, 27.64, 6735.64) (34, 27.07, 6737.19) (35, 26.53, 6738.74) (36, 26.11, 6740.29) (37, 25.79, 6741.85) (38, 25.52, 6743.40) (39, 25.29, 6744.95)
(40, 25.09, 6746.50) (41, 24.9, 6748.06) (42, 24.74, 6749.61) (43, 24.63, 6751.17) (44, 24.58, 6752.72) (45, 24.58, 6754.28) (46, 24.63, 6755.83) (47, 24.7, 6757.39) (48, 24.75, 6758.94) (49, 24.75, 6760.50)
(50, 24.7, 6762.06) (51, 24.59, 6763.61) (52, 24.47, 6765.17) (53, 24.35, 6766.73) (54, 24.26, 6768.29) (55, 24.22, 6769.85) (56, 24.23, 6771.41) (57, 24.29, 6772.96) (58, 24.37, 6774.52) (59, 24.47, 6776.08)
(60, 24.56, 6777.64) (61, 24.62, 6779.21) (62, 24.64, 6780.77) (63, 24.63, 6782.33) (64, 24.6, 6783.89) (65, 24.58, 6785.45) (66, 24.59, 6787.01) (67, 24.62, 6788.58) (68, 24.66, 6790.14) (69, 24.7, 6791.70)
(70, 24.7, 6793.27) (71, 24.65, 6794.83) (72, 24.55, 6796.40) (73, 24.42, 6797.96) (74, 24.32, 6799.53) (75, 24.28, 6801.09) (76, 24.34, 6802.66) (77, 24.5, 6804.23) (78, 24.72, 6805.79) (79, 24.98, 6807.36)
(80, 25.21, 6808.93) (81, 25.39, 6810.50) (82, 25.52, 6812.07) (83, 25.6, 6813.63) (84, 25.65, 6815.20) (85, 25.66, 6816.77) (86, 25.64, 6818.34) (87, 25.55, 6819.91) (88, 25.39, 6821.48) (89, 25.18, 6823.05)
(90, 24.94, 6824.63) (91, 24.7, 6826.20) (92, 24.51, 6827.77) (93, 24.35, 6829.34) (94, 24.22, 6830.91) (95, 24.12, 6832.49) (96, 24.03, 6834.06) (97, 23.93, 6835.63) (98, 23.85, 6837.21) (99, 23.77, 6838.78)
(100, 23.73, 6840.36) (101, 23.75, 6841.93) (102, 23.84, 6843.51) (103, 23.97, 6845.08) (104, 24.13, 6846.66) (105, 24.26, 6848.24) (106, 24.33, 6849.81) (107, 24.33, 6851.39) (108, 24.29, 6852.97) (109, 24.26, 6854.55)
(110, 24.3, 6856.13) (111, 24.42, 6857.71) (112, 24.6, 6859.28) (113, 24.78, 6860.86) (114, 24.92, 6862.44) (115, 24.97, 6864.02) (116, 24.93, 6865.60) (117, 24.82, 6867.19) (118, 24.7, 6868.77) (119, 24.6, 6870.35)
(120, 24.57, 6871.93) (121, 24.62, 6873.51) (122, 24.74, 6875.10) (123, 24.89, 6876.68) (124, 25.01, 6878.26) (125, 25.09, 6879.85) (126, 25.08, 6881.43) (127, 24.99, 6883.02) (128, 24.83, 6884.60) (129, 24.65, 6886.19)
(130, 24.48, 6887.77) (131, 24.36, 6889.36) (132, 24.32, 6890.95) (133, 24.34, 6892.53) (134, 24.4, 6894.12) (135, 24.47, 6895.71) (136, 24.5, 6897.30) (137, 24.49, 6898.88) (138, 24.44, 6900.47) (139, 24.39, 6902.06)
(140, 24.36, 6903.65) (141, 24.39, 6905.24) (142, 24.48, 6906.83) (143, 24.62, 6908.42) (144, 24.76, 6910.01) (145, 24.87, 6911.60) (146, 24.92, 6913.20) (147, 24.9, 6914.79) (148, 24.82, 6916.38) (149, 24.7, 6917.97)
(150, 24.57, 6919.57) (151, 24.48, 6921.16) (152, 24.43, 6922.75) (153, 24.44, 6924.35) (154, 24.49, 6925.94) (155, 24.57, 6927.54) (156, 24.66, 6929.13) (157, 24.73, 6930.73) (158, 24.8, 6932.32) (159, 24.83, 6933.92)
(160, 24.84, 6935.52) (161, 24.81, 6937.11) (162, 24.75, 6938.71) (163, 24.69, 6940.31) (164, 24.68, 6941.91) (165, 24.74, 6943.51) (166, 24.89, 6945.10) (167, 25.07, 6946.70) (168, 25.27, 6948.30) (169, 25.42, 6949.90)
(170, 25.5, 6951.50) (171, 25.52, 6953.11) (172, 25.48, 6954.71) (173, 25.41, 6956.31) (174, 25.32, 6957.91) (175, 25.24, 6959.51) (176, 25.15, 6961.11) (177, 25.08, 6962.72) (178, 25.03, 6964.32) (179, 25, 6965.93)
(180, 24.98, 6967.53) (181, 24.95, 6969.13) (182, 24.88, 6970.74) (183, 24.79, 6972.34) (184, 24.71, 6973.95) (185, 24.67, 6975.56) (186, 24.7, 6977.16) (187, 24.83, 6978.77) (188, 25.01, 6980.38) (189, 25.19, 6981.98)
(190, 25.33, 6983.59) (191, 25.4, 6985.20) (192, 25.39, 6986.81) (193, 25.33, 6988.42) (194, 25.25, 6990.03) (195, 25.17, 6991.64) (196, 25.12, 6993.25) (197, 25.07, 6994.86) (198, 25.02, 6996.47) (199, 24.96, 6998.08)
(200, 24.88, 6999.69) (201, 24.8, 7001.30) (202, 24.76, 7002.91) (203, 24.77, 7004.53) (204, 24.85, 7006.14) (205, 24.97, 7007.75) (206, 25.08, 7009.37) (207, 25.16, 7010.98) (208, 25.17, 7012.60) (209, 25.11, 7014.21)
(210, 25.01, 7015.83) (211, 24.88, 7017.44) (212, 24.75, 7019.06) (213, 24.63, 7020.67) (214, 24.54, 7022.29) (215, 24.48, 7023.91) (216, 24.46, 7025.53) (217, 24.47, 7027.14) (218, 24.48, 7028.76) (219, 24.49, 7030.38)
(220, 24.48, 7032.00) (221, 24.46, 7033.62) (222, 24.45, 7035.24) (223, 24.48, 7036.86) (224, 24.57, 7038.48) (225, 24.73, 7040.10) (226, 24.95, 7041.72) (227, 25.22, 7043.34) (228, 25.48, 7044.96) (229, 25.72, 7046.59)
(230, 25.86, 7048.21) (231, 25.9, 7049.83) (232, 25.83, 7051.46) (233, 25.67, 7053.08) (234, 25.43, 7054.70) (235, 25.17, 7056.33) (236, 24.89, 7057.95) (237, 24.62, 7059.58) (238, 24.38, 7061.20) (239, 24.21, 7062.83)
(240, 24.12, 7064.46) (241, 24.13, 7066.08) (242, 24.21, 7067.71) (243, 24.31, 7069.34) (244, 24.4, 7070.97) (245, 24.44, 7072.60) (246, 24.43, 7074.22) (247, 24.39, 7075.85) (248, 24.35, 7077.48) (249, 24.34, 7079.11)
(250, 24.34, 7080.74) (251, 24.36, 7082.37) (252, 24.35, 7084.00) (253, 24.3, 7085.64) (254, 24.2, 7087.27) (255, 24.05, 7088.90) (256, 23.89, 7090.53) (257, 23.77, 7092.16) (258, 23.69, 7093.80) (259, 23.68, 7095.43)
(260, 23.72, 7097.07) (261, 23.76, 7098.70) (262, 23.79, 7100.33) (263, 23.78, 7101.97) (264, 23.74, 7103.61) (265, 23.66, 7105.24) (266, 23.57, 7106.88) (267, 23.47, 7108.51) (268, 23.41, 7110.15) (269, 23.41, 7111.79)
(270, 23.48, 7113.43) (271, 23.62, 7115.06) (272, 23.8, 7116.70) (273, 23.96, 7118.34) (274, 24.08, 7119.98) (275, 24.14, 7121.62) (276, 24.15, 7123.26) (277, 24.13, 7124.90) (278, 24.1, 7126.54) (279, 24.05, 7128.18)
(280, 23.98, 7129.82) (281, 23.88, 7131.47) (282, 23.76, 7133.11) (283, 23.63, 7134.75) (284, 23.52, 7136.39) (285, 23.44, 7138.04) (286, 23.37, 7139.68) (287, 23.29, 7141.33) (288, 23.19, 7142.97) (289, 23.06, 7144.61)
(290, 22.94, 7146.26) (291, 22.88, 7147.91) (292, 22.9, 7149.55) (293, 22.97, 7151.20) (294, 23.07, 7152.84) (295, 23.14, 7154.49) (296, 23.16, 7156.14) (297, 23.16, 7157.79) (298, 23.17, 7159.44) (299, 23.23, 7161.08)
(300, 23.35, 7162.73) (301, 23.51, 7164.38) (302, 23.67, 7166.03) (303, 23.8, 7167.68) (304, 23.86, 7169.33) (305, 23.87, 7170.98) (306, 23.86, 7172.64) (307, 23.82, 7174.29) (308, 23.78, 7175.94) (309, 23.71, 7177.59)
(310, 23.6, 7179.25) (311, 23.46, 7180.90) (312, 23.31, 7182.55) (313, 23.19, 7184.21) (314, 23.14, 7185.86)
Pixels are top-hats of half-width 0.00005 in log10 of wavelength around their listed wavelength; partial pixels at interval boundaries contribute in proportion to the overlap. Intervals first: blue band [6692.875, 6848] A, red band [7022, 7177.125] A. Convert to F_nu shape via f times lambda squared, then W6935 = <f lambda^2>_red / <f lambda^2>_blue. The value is 1.03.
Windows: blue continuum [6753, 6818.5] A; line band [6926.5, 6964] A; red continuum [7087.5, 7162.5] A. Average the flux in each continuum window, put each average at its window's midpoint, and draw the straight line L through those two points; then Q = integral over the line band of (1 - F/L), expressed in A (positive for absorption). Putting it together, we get -1.31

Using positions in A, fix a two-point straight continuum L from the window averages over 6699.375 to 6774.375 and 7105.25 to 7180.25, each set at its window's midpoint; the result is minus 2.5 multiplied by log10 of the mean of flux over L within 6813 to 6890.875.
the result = 0.048 mag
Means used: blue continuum 26.6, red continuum 23.6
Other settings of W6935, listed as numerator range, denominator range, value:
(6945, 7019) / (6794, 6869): 1.06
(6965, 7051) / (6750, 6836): 1.08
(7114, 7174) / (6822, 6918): 1.04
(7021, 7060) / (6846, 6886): 1.06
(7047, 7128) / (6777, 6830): 1.06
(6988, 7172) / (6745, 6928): 1.06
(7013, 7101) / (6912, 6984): 1.02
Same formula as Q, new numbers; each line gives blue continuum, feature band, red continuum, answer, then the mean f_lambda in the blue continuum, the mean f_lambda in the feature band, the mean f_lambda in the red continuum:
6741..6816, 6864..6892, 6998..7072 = 0.0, 24.7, 24.7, 24.8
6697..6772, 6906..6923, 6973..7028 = 0.5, 26.6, 24.7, 24.9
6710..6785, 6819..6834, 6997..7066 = 0.7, 26.3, 24.7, 24.9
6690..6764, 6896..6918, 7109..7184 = 0.6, 26.7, 24.6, 23.5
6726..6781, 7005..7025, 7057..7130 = -0.4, 25.6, 24.9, 24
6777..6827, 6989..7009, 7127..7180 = -0.7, 24.9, 25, 23.5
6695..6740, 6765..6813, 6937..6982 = 4.3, 27.8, 24.6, 25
